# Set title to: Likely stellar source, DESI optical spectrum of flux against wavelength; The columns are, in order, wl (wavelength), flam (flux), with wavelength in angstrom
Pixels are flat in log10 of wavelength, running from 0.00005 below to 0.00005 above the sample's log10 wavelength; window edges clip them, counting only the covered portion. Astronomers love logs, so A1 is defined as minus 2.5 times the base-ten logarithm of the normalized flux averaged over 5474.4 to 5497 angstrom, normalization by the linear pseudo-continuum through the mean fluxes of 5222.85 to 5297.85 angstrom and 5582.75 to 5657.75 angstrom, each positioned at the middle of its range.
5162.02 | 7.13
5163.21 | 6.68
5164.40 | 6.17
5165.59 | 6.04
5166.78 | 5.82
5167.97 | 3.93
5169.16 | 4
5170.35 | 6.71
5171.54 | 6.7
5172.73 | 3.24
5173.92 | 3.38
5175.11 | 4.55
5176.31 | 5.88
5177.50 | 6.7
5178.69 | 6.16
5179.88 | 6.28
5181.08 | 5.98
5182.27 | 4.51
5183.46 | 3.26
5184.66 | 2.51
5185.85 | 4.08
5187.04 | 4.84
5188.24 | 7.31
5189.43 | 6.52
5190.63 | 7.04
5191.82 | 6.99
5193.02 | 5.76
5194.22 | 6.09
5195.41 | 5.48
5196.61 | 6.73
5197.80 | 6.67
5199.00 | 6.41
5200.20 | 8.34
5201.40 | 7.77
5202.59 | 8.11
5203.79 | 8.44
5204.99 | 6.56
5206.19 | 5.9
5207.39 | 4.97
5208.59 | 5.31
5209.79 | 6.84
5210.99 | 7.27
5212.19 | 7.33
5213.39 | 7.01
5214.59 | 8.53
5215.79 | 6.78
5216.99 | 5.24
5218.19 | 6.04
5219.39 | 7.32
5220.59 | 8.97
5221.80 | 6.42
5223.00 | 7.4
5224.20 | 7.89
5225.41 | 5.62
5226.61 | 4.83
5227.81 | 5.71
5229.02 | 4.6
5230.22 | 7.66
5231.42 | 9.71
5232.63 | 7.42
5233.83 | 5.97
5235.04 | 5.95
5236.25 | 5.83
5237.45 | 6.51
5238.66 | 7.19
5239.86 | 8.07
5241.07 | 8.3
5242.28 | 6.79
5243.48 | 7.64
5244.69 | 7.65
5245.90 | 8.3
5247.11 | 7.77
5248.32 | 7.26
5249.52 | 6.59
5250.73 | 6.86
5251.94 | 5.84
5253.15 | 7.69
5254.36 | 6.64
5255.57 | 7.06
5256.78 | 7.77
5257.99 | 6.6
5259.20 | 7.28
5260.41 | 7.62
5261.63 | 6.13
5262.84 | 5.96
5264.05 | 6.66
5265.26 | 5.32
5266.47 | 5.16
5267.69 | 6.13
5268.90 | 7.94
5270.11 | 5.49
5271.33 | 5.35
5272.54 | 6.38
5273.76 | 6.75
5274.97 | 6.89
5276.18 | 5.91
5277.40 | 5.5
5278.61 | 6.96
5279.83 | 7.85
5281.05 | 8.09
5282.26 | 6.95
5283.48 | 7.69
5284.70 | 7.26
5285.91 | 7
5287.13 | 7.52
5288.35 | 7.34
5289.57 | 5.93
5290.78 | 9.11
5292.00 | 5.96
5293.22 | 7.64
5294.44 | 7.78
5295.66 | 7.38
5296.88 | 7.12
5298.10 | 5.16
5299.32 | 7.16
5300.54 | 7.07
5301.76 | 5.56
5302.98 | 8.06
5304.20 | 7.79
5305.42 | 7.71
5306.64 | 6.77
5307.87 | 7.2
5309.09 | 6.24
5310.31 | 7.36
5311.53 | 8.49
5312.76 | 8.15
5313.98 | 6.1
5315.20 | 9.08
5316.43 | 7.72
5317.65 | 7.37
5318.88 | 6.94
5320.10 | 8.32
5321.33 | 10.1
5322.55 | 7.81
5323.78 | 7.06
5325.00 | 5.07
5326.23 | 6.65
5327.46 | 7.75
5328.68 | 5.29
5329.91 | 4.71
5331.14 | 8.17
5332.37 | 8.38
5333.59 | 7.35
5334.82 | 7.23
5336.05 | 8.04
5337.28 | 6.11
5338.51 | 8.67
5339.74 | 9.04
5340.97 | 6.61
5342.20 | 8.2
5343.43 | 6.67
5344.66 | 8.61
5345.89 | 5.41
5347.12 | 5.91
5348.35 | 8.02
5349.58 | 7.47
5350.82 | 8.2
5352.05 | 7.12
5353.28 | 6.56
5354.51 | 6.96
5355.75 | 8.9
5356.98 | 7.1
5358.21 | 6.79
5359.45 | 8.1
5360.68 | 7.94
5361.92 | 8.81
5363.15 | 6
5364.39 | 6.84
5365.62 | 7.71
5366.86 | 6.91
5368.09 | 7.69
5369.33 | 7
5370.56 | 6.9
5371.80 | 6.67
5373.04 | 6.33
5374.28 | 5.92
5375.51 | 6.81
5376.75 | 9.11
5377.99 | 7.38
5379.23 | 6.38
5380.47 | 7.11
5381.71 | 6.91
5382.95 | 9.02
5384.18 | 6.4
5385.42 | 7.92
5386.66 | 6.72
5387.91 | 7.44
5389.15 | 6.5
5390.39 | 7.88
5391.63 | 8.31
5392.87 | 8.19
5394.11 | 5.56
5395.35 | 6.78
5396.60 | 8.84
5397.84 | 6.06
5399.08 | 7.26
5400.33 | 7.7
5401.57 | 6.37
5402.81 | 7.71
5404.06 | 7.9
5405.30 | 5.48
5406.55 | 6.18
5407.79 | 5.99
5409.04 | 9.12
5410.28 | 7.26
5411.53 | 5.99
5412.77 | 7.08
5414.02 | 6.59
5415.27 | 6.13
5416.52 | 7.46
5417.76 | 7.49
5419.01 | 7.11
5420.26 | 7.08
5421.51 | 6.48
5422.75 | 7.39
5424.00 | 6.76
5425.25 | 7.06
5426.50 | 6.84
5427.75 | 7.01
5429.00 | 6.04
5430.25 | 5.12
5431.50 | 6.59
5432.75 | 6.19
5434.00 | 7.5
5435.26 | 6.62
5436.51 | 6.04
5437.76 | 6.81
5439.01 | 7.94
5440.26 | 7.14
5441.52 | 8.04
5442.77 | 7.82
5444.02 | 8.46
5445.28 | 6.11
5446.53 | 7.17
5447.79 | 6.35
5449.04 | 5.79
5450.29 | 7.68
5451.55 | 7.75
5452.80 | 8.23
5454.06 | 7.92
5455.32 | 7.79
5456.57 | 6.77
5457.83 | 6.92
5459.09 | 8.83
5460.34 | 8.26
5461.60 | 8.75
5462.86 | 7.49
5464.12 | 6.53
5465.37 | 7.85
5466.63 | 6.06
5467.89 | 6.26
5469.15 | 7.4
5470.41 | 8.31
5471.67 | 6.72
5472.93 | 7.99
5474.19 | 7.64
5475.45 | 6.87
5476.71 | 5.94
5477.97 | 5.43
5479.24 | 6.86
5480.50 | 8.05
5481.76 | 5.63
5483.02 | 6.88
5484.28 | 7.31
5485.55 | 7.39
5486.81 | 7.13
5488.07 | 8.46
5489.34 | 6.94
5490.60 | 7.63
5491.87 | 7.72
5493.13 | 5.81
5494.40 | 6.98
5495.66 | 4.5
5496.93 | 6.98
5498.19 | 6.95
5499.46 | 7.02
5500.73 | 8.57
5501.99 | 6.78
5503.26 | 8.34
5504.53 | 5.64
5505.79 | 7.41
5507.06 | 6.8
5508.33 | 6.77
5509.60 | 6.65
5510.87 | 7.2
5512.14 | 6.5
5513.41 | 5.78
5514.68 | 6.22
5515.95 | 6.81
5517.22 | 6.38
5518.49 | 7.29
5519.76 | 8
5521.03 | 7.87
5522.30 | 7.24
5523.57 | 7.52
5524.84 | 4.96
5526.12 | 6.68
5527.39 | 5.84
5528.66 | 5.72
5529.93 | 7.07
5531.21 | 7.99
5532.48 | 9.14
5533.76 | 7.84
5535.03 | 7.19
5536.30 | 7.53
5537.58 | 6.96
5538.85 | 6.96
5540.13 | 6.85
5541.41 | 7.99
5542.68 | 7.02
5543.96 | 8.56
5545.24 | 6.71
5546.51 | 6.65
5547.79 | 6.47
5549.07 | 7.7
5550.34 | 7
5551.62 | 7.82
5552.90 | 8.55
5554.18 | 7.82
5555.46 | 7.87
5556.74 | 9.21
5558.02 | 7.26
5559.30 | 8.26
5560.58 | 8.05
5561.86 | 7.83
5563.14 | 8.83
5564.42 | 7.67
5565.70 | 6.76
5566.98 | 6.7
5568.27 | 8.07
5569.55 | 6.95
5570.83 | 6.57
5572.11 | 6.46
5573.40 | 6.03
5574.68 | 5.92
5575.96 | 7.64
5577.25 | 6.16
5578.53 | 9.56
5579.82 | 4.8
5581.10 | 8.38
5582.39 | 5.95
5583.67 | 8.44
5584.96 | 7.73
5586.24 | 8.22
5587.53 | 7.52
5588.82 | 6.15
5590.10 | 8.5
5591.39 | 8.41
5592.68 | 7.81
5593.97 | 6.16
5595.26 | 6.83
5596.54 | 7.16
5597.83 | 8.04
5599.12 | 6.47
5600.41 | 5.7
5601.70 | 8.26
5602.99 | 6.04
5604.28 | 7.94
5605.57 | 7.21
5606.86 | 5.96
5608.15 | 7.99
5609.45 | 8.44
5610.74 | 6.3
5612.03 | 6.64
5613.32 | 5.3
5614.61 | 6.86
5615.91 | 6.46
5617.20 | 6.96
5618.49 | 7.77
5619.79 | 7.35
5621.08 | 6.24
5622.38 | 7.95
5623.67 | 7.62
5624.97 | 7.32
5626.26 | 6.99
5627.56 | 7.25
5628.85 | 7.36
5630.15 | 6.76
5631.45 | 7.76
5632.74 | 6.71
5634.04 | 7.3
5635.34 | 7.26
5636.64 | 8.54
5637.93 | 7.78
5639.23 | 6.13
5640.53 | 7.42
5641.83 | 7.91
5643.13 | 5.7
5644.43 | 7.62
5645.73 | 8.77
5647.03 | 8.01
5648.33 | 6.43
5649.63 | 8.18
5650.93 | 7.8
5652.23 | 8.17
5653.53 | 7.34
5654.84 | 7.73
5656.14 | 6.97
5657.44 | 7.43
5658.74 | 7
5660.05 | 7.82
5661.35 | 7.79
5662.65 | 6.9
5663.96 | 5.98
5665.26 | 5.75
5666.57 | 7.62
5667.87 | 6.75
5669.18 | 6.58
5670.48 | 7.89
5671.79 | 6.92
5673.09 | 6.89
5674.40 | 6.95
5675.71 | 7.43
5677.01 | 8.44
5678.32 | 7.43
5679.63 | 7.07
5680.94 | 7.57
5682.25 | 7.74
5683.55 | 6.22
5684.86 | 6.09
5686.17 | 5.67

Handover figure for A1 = 0.050 mag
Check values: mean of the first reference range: 6.88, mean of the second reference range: 7.29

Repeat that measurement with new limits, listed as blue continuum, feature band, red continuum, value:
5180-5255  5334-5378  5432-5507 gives -0.06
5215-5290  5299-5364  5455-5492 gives -0.06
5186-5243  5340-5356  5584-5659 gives -0.05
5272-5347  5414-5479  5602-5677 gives 0.02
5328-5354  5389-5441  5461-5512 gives 0.03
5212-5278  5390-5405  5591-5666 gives -0.06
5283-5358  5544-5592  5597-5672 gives -0.03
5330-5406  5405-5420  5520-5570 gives 0.07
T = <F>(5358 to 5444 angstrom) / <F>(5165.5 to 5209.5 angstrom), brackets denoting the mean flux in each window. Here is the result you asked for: 1.2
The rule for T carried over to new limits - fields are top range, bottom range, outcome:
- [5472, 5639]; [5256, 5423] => 1.01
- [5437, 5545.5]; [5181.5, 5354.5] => 1.04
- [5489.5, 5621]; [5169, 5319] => 1.07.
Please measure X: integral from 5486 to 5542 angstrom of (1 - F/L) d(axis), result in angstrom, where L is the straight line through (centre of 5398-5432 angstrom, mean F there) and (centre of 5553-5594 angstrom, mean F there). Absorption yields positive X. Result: 1.7 angstrom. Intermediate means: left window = 6.85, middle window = 7.01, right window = 7.46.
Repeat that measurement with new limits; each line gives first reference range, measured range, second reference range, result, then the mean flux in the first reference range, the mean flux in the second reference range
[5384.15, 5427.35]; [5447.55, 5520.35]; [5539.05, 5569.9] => 2.6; 7.07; 7.6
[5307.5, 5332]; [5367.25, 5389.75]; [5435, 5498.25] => 0.4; 7.29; 7.16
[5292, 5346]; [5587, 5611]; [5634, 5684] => 0.3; 7.3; 7.32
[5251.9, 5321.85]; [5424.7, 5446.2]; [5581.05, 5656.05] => 0.7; 7.04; 7.28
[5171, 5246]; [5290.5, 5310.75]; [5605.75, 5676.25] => -1.5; 6.42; 7.2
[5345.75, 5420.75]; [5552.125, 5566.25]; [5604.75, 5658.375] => -1.5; 7.17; 7.26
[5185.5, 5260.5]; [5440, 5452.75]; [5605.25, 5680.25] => -0.4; 6.85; 7.22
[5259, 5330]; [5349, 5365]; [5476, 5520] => -1.2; 6.98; 6.87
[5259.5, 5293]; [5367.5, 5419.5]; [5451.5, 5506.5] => -0.9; 6.71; 7.19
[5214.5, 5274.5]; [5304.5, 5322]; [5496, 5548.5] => -2.1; 6.8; 7.03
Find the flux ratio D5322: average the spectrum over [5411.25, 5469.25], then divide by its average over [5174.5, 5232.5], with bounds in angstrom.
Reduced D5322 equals 1.11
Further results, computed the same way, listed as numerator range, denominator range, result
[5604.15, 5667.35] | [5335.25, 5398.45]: 0.99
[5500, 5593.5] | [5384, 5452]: 1.04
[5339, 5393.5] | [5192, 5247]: 1.07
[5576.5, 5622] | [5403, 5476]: 1.00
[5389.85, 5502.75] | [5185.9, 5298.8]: 1.04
